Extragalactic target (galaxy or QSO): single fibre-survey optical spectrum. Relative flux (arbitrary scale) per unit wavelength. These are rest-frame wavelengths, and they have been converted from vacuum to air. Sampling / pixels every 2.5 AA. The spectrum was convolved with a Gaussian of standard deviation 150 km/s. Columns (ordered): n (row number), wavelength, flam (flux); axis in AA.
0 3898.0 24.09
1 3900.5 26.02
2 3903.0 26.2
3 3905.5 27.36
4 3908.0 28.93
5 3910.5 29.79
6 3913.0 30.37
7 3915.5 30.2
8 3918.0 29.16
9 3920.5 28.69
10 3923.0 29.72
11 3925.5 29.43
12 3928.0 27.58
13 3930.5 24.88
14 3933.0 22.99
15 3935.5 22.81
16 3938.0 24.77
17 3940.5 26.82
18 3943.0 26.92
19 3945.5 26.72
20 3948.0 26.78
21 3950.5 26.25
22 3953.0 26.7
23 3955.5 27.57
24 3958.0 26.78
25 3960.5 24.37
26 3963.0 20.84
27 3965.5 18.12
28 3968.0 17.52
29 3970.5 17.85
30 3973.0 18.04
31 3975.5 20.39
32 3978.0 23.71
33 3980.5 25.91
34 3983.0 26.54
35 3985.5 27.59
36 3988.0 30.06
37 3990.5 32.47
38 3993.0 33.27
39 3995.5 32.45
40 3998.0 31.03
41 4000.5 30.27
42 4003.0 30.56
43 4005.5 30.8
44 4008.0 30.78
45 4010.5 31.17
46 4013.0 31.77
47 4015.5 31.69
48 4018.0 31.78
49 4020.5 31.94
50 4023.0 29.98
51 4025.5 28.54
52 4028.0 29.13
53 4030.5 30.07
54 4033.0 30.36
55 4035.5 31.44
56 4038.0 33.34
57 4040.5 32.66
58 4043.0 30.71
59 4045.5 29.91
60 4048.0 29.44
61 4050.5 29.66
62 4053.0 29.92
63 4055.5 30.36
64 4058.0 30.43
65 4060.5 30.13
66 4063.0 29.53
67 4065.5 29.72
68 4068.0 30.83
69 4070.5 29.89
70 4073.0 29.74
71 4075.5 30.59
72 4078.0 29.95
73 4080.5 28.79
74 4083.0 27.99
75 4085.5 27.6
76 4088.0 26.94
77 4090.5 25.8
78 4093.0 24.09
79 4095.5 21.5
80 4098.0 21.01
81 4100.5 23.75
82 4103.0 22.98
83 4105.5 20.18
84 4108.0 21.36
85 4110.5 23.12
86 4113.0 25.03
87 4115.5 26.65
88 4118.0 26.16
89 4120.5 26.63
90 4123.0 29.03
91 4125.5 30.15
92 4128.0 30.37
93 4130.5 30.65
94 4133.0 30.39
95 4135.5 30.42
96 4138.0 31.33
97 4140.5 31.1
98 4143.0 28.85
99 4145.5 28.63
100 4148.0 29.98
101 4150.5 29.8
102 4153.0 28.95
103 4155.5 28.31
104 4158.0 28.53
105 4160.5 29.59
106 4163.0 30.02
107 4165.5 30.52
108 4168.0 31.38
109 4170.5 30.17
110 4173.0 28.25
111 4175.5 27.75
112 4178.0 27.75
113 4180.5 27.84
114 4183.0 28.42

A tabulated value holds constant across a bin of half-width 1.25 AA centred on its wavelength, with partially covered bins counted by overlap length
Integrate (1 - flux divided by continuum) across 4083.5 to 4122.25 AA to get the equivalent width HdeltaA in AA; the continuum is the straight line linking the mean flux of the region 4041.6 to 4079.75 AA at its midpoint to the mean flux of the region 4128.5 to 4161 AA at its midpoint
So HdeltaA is 7.2 AA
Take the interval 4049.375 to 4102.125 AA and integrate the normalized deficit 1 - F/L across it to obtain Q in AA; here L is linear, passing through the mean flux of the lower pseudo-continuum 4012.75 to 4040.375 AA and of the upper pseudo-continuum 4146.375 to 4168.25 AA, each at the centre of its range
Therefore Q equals 4.3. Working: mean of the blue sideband 31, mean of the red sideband 29.6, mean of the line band 28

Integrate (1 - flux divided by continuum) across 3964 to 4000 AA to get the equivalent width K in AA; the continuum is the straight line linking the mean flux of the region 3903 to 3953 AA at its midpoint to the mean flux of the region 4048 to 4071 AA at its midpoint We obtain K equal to 3.9 AA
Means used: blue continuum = 27.3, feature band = 25.4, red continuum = 30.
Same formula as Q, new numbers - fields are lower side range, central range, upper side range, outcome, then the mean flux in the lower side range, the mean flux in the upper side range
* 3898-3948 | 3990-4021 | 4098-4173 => -4.5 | 27.2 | 28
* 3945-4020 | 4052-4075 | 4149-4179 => -1.7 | 27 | 29.3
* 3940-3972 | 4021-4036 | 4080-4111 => -3.7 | 24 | 24.2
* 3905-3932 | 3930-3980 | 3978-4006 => 9.7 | 28.7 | 29.8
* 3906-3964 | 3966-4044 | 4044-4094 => -1.7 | 26.9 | 29.1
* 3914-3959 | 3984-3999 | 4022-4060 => -1.2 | 27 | 30.4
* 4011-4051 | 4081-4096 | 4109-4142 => 1.7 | 30.8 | 28.5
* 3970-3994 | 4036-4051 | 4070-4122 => -3.1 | 25.7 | 25.7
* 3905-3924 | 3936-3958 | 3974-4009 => 2.0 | 29.3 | 28.9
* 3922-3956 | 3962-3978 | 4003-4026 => 5.2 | 26.4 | 31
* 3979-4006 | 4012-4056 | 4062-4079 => -1.0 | 30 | 30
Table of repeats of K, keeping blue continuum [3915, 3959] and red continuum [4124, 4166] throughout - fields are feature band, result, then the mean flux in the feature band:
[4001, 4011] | -1.04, 30.8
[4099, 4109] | 2.46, 22.1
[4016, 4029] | -1.06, 30.4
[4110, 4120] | 1.33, 25.5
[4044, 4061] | -0.87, 30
